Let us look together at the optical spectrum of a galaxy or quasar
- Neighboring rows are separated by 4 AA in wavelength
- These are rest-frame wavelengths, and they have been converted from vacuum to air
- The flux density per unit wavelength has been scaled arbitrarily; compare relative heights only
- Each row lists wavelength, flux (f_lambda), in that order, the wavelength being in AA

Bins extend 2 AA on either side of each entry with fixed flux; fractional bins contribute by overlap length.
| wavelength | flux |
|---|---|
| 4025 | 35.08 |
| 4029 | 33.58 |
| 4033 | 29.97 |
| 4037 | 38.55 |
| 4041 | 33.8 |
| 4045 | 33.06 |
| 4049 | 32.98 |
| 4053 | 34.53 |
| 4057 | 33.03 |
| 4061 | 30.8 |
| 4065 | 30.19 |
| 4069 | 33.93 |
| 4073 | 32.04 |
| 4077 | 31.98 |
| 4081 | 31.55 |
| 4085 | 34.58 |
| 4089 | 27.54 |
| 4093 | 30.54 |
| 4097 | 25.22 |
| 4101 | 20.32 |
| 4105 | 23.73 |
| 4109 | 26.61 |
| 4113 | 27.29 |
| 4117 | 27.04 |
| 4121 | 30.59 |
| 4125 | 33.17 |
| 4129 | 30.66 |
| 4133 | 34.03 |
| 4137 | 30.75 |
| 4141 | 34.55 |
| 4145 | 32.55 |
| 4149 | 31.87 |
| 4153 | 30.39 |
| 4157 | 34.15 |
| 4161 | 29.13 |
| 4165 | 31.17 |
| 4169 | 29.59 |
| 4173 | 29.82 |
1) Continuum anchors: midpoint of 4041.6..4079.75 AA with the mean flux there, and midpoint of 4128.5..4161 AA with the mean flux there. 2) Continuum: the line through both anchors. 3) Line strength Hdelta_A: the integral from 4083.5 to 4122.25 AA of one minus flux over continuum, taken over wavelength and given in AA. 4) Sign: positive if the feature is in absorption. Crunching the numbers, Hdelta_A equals 6.2 AA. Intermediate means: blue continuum 32.5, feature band 27.2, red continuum 32.2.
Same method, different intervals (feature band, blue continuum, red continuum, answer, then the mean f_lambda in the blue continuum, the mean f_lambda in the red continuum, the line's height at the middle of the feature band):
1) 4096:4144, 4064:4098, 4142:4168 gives 3.9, 31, 31.6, 31.3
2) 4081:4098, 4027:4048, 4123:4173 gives 1.5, 33.8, 31.8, 32.8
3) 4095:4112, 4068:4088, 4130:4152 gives 4.4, 32.5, 32.5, 32.5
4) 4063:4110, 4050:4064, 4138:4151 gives 5.2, 32.6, 32.8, 32.7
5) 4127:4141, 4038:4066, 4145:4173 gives -0.3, 32.9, 31.1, 31.5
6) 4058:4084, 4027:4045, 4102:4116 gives -1.8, 33.9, 25.6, 29.9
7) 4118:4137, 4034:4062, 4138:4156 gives 0.5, 33.8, 32.4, 32.6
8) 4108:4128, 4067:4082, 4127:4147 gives 2.1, 32.4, 32.5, 32.5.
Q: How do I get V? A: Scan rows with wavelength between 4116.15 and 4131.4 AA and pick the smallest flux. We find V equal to 27.04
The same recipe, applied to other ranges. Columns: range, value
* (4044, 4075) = 30.19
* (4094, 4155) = 20.32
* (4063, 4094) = 27.54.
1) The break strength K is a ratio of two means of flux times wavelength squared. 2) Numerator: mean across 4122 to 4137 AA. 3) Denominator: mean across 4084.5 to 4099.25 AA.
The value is 1.1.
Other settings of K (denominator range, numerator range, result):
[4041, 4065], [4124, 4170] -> 1.02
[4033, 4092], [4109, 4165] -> 0.99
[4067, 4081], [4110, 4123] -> 0.89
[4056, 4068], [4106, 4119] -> 0.87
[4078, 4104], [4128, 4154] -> 1.17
